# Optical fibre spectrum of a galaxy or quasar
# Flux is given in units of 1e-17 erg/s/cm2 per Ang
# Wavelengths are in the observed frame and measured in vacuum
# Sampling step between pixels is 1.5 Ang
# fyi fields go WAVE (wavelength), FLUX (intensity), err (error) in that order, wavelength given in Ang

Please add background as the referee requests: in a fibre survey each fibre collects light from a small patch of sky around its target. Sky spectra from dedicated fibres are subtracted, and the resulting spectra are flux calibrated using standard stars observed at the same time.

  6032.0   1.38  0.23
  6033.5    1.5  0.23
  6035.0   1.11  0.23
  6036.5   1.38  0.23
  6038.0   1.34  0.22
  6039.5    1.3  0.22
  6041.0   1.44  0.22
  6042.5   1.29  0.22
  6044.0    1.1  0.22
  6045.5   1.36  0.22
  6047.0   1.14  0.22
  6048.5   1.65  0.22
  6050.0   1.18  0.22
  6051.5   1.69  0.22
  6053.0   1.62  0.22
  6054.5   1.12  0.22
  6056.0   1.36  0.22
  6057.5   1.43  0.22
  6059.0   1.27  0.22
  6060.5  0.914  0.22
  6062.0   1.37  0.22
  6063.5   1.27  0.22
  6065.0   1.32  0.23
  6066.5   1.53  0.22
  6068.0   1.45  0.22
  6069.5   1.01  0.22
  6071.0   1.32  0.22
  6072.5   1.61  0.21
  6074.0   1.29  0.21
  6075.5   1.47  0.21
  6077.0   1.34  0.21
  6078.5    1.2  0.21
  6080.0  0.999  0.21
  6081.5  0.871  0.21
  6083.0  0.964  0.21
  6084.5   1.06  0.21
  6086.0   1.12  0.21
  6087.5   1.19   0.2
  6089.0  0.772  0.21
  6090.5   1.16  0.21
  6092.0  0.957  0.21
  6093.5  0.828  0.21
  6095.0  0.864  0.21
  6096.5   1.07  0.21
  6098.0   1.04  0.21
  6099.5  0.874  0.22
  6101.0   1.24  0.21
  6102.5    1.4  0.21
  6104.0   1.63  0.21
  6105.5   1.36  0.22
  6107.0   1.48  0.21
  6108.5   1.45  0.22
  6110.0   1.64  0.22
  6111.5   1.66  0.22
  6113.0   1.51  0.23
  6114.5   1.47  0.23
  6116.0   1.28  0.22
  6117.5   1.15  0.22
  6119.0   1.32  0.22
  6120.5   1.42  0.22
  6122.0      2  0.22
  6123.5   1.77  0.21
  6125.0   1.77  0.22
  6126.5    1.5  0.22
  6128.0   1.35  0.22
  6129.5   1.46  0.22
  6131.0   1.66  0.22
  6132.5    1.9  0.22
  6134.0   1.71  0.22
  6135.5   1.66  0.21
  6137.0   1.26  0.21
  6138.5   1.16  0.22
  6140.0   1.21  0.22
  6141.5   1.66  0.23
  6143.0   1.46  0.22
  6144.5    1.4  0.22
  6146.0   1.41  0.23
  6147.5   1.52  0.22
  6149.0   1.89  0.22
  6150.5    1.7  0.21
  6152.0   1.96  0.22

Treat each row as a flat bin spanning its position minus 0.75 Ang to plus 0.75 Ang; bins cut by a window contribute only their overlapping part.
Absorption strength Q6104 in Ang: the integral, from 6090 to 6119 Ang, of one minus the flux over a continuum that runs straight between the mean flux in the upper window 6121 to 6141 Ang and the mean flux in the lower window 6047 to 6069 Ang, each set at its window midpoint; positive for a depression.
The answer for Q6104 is 4.39 Ang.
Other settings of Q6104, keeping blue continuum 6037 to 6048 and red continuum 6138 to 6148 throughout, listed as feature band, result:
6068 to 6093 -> 3.4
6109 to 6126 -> -2.0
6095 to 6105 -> 1.3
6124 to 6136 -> -2.0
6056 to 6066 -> 0.3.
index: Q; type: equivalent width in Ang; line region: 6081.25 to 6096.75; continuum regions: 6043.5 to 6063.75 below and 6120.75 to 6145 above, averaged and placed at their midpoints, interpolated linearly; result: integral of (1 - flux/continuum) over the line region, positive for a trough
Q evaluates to 4.77 Ang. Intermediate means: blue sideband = 1.32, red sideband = 1.56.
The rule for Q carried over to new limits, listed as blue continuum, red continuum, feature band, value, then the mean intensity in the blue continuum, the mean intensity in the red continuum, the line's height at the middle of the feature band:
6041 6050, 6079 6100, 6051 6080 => -4.3 Ang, 1.31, 0.987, 1.16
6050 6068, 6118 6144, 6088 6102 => 4.4 Ang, 1.35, 1.54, 1.45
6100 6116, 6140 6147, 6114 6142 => -1.0 Ang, 1.46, 1.45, 1.46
